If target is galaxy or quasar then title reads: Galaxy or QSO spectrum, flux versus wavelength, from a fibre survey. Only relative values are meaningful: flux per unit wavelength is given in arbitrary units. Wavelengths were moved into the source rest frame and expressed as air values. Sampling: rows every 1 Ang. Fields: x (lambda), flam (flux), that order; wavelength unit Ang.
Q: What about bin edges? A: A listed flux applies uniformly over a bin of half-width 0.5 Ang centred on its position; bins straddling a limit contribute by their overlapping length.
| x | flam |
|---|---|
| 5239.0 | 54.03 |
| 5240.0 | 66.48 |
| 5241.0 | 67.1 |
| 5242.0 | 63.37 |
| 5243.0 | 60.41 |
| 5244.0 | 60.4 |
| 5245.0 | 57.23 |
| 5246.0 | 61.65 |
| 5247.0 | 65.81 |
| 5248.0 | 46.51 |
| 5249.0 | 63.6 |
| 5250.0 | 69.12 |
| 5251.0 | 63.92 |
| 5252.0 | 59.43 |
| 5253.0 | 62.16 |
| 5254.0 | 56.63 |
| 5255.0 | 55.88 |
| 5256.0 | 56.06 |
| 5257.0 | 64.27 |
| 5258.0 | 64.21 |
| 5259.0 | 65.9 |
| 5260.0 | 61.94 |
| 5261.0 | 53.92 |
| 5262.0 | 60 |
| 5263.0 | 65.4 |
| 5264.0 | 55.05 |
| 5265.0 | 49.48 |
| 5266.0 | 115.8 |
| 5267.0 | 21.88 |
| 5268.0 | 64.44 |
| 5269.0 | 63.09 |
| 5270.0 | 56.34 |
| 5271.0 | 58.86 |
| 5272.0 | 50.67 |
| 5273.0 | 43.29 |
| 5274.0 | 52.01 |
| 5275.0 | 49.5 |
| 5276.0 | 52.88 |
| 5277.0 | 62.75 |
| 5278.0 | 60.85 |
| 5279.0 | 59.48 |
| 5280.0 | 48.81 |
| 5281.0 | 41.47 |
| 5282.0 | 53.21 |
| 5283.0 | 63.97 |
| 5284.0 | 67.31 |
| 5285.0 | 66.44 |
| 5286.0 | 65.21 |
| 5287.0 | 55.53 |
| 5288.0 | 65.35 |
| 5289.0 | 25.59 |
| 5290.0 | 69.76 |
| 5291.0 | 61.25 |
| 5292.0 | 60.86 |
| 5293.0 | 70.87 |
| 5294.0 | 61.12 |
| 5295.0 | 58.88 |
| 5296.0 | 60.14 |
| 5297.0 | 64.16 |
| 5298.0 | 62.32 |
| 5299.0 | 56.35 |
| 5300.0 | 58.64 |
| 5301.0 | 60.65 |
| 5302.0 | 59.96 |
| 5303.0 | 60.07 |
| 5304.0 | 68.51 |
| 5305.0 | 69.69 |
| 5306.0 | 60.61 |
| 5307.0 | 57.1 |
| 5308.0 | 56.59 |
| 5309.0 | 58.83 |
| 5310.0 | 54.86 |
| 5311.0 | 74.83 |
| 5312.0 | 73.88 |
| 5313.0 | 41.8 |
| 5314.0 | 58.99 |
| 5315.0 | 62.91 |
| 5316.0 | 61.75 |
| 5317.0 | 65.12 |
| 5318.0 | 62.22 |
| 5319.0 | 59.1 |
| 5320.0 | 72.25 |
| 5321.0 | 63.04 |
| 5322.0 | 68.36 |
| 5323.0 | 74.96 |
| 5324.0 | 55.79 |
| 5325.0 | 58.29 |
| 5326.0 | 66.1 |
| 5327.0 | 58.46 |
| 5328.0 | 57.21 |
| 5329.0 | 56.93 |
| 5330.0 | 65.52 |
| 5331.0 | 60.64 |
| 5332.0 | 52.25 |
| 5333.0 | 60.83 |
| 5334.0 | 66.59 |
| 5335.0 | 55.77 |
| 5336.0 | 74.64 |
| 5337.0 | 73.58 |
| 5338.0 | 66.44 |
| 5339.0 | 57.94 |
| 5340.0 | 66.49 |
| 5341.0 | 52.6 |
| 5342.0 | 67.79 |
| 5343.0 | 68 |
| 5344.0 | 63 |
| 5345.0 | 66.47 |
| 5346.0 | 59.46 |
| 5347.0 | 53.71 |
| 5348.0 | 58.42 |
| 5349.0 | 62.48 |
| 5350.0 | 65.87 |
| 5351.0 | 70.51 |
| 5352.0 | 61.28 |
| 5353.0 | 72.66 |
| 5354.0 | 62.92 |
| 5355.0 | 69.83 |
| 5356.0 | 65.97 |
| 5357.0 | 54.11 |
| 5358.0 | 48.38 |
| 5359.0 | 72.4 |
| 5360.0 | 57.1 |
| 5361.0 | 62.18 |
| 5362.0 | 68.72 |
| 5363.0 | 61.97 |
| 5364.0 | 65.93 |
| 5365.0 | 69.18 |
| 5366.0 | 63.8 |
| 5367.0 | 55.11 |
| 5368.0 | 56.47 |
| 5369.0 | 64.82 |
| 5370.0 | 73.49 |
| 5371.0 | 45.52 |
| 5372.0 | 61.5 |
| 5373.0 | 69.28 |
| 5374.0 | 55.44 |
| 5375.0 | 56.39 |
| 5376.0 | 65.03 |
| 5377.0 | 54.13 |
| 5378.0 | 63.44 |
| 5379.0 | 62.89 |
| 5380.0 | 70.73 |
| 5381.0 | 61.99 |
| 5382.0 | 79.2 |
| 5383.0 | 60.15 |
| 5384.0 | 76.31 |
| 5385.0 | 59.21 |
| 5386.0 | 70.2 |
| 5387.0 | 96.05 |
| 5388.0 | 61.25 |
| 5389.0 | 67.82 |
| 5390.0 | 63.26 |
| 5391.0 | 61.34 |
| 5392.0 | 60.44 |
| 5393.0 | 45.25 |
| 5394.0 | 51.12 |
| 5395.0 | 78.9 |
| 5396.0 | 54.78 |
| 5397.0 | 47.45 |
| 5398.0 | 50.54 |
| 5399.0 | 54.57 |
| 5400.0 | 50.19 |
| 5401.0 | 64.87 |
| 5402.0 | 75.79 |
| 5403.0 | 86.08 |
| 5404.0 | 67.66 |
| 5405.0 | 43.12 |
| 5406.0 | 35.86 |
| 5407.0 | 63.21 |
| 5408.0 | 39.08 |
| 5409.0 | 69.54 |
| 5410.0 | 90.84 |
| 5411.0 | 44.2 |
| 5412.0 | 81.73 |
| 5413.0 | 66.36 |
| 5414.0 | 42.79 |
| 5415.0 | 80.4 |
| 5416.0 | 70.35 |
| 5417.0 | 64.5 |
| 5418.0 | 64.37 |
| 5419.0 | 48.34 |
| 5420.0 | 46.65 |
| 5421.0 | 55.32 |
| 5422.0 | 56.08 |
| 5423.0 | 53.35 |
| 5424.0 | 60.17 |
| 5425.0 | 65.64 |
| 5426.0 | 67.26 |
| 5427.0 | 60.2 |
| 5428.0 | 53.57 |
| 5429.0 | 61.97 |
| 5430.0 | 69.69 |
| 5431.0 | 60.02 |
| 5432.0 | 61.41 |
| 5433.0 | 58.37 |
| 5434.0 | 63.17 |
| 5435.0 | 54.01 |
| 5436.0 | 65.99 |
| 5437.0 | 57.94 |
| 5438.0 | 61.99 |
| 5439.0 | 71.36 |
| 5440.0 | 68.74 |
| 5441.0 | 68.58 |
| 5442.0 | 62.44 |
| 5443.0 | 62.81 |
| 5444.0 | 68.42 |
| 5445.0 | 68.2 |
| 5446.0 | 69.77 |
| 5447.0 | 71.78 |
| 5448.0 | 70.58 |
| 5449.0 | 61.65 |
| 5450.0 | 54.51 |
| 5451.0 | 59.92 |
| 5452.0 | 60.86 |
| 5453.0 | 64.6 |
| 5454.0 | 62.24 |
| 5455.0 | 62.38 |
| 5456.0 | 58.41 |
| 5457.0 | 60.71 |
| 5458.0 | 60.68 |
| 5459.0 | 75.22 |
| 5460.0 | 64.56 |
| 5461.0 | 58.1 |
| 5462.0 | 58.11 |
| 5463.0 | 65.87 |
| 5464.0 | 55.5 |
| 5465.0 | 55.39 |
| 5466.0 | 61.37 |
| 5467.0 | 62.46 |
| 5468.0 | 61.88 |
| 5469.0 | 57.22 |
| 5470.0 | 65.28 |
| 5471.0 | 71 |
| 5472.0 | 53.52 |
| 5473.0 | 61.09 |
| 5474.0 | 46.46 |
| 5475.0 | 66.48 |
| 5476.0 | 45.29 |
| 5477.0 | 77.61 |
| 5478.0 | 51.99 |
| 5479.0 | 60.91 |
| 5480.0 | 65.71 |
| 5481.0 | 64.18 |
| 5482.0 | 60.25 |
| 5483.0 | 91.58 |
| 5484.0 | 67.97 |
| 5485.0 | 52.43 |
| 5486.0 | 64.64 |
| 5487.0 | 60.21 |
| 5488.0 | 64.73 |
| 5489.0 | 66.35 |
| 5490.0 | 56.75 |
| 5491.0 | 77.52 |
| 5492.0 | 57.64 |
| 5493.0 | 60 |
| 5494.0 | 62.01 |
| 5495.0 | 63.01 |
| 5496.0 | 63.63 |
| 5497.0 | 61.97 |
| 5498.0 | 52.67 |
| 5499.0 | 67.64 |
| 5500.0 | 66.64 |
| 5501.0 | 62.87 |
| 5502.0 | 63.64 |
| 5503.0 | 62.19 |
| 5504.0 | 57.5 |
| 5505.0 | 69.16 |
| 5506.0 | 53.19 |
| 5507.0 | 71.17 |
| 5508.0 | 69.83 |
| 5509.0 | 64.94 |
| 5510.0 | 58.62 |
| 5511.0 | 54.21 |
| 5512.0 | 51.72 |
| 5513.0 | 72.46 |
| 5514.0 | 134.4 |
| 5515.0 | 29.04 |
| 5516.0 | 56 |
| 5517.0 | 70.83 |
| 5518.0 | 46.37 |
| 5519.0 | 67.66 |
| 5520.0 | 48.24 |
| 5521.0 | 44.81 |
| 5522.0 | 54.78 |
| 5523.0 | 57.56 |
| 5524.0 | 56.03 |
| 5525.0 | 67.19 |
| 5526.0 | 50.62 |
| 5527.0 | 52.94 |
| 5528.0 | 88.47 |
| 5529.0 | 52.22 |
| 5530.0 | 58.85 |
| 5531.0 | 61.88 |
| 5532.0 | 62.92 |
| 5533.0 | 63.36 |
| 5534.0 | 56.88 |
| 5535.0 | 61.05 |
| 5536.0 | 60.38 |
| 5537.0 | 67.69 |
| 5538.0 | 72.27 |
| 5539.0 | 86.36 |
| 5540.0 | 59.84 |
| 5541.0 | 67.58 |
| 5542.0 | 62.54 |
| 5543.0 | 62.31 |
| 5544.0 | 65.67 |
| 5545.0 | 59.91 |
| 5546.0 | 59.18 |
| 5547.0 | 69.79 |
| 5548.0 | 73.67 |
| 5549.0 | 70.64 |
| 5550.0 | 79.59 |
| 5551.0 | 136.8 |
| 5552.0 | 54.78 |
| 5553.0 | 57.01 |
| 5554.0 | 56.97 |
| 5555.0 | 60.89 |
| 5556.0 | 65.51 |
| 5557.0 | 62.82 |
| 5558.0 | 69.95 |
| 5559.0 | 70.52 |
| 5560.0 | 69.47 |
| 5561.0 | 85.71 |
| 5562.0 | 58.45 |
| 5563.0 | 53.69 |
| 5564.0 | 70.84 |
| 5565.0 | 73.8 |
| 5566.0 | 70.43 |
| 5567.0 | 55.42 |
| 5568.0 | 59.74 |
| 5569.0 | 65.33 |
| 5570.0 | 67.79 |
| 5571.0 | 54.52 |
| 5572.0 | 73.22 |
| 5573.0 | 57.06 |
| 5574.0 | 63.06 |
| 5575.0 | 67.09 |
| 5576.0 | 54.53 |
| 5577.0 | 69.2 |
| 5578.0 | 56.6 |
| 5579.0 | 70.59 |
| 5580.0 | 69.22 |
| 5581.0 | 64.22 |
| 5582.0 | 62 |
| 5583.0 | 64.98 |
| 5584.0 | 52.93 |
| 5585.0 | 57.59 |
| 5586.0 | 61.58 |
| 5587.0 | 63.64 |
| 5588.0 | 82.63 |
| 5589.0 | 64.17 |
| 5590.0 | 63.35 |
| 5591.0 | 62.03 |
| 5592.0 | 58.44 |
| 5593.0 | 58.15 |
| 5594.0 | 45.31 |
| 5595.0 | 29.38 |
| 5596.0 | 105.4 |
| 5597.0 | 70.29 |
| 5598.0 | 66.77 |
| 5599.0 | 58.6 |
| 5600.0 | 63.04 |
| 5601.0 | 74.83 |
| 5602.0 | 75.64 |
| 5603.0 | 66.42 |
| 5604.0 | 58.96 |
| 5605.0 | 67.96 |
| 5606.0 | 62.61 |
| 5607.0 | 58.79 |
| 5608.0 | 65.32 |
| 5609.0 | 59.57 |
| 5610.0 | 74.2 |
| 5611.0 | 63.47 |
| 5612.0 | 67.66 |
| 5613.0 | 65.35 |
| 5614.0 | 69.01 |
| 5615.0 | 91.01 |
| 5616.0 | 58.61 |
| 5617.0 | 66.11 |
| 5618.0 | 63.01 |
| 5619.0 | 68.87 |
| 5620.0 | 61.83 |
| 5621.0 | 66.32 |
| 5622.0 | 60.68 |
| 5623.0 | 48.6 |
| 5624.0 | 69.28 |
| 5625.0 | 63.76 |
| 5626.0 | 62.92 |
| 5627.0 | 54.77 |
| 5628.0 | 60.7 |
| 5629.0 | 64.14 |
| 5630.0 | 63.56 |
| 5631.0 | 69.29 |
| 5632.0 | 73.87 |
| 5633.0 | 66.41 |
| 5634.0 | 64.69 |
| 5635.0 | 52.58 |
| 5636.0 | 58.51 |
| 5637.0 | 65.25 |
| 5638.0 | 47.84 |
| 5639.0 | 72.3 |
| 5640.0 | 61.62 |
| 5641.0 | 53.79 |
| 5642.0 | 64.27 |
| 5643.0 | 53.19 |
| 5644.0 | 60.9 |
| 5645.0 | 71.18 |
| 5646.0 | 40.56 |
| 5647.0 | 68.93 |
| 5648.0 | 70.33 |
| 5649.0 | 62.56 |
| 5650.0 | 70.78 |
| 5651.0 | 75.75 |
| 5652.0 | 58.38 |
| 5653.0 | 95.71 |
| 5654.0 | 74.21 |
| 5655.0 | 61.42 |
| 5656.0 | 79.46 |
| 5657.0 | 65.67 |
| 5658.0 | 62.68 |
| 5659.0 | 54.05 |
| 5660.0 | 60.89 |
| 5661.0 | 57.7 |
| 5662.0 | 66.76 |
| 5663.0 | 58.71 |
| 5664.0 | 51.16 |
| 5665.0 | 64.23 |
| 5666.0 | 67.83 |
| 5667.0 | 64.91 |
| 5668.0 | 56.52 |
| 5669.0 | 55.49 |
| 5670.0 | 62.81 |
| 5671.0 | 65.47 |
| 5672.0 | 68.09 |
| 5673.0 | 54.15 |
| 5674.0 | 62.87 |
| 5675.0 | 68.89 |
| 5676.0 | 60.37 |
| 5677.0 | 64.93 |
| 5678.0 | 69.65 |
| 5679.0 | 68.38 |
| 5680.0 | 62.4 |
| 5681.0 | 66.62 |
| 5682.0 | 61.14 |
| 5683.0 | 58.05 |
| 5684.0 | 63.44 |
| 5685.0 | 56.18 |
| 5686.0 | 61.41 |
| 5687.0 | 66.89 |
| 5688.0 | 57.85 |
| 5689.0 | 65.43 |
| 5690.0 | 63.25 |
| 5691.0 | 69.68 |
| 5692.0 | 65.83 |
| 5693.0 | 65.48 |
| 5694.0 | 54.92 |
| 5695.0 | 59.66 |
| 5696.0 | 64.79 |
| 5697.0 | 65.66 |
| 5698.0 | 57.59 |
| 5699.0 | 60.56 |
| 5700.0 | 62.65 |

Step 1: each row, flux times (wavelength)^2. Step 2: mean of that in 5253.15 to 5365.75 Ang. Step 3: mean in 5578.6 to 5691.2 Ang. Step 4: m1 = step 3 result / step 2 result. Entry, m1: 1.18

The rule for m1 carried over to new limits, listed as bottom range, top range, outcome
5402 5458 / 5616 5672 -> 1.10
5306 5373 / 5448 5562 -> 1.08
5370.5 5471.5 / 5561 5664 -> 1.10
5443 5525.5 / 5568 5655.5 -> 1.08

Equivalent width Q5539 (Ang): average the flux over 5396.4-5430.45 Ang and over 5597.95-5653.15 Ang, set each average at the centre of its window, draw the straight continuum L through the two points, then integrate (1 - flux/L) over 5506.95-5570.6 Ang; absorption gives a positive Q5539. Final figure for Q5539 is -2.3 Ang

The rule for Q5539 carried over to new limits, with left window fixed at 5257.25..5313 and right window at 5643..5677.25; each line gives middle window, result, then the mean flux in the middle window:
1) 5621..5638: 0.4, 62.1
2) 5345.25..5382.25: -1.4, 62.7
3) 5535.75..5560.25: -2.4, 69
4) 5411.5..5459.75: -1.2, 62.8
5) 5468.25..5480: 0.3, 60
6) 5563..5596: 0.2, 62.7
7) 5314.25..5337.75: -1.2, 63.1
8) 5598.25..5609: -0.3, 65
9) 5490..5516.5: -0.7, 63.9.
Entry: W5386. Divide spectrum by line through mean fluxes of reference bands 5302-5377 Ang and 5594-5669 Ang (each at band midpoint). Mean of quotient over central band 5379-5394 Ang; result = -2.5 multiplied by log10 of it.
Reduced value -0.06 mag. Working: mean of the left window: 62.5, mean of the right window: 64.3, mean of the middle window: 66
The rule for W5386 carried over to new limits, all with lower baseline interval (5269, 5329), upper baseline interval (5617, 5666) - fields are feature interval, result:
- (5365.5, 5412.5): -0.028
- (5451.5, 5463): -0.018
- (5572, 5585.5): 0.003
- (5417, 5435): 0.036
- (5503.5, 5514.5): -0.113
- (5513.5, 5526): 0.027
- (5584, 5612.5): -0.022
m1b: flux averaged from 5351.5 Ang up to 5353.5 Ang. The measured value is 67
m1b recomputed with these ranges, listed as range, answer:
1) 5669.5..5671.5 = 64.1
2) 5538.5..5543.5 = 67.7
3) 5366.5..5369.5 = 58.8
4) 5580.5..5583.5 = 63.7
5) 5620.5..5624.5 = 61.2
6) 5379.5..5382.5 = 70.6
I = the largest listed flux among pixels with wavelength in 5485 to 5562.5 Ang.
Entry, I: 136.8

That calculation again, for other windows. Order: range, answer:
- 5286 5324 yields 74.96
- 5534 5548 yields 86.36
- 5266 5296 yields 115.8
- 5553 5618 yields 105.4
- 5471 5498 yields 91.58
